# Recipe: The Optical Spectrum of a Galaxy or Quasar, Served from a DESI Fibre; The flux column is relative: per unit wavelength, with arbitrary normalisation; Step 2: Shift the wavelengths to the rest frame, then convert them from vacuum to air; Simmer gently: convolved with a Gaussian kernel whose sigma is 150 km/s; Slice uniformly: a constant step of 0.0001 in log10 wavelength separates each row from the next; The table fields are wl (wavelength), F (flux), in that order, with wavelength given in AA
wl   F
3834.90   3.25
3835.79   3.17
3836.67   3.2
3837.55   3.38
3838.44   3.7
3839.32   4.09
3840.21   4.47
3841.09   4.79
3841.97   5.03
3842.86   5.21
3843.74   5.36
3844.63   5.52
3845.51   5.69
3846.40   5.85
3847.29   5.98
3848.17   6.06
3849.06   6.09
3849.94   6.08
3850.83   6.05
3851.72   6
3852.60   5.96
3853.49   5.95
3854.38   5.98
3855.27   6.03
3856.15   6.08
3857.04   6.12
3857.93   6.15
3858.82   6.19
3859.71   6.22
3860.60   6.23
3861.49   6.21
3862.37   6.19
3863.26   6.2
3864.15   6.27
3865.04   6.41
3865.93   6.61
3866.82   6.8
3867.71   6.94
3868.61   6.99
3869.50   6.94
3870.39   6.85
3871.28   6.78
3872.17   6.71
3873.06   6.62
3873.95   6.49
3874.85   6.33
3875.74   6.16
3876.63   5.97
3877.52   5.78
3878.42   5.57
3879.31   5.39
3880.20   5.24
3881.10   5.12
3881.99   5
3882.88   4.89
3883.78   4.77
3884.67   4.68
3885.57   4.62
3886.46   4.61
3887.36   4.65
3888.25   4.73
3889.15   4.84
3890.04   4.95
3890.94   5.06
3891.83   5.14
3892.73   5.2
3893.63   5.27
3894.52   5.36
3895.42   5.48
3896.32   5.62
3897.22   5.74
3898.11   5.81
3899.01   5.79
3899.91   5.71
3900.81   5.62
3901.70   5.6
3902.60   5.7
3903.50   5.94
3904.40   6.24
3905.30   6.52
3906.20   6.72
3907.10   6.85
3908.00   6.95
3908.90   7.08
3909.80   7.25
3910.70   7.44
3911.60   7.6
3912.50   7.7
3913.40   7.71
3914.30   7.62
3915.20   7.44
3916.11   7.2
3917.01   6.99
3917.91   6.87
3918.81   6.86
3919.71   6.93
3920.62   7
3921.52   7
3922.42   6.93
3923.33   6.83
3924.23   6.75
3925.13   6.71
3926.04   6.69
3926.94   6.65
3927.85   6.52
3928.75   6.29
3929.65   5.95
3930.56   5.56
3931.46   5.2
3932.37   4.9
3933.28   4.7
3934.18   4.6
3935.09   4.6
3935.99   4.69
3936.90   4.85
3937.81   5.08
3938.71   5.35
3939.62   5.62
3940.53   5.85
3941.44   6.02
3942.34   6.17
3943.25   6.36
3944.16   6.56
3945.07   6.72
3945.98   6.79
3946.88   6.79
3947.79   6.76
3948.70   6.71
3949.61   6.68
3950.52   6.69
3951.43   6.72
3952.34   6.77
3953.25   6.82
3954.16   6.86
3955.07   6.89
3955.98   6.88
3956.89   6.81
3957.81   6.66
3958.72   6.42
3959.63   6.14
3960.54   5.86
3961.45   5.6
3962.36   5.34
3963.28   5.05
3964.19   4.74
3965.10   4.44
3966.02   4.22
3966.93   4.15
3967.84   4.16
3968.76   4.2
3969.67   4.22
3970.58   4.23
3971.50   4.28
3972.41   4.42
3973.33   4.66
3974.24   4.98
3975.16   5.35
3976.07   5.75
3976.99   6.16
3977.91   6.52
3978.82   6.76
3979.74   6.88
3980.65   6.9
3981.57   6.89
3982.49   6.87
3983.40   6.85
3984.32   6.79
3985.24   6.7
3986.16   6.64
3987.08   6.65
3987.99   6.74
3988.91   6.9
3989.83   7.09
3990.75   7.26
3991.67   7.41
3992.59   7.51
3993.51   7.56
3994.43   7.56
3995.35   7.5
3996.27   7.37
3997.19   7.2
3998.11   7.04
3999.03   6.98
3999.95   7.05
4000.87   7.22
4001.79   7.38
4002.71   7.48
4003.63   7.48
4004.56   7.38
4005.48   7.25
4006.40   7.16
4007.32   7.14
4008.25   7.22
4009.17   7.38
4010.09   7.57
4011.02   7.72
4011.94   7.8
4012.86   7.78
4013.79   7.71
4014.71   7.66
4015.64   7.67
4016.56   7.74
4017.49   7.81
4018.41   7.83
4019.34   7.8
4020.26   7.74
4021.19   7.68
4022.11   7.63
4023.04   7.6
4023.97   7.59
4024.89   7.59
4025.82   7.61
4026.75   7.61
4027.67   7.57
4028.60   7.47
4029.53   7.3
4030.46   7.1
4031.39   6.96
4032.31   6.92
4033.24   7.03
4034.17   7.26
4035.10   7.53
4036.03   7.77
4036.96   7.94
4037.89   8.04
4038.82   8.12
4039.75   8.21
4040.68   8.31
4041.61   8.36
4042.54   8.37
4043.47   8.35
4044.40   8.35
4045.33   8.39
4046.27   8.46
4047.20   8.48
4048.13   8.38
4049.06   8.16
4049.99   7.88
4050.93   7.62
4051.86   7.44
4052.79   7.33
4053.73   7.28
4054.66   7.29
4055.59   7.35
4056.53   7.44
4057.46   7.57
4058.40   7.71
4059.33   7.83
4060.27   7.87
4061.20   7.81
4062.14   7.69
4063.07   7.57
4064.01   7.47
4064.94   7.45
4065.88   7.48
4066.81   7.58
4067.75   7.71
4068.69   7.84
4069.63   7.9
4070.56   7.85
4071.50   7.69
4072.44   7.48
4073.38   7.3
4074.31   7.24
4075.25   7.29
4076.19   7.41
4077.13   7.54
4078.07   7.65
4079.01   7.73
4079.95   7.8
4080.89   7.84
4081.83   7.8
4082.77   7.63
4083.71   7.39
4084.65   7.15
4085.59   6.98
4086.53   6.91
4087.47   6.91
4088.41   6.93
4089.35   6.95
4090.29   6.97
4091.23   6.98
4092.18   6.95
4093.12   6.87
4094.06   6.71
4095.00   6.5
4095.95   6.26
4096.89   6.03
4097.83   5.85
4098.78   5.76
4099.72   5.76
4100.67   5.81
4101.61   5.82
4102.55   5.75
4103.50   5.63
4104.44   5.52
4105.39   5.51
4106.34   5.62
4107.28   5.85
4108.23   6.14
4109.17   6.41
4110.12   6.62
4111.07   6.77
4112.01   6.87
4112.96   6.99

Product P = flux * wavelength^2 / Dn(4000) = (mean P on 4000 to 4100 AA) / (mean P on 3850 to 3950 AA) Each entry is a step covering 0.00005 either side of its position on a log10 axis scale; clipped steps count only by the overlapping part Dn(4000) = 1.33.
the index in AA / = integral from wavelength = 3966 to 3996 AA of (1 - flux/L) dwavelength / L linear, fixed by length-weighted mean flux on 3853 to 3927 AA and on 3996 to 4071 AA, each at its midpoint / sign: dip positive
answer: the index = 4.2 AA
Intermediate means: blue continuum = 6.18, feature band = 6.12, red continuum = 7.64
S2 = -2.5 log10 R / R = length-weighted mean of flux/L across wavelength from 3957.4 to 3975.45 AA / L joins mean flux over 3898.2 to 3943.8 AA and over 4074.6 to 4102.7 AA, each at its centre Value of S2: 0.29 mag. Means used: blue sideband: 6.3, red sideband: 6.88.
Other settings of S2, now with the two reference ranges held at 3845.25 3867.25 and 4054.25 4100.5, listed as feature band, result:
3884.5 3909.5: 0.134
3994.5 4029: -0.088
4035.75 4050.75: -0.162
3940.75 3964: 0.034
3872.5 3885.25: 0.125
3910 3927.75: -0.102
